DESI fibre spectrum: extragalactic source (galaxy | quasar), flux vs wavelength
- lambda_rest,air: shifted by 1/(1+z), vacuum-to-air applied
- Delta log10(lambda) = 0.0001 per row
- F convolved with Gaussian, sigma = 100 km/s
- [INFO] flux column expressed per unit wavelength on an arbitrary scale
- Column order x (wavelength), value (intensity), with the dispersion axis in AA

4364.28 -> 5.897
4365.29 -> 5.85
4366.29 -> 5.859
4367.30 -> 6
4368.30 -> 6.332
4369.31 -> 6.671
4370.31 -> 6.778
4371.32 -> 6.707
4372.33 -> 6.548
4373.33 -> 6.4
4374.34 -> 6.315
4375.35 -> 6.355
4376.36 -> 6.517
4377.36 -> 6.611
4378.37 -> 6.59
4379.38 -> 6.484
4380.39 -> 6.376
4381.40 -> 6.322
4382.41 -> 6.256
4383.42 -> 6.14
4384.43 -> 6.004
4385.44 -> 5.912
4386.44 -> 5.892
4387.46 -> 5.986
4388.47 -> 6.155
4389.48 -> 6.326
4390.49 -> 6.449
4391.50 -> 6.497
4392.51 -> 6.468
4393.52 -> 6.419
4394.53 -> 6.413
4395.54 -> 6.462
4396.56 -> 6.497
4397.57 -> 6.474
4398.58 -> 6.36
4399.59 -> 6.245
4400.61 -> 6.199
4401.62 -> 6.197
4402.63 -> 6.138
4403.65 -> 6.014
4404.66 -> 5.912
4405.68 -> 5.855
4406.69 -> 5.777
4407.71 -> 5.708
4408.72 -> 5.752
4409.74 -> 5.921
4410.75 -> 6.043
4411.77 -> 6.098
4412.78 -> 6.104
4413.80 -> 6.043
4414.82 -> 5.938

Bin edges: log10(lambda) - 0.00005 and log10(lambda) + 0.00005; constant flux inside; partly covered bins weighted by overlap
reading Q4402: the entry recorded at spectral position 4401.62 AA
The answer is 6.197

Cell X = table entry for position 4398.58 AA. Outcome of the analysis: 6.36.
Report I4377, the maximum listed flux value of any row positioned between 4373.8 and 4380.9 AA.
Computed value 6.611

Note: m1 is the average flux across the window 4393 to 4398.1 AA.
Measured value 6.46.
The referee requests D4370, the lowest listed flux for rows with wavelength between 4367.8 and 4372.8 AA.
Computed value 6.332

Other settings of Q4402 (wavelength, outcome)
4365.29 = 5.85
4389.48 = 6.326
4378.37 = 6.59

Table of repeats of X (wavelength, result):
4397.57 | 6.474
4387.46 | 5.986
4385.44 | 5.912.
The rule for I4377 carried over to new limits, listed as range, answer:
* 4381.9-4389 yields 6.256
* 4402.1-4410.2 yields 6.138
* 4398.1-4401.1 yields 6.36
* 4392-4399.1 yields 6.497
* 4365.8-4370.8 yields 6.778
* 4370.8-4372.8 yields 6.707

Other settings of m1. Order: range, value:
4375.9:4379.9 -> 6.55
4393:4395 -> 6.43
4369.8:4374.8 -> 6.56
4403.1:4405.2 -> 5.94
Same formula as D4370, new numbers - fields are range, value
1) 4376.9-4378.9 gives 6.59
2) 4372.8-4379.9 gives 6.315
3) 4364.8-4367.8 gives 5.85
